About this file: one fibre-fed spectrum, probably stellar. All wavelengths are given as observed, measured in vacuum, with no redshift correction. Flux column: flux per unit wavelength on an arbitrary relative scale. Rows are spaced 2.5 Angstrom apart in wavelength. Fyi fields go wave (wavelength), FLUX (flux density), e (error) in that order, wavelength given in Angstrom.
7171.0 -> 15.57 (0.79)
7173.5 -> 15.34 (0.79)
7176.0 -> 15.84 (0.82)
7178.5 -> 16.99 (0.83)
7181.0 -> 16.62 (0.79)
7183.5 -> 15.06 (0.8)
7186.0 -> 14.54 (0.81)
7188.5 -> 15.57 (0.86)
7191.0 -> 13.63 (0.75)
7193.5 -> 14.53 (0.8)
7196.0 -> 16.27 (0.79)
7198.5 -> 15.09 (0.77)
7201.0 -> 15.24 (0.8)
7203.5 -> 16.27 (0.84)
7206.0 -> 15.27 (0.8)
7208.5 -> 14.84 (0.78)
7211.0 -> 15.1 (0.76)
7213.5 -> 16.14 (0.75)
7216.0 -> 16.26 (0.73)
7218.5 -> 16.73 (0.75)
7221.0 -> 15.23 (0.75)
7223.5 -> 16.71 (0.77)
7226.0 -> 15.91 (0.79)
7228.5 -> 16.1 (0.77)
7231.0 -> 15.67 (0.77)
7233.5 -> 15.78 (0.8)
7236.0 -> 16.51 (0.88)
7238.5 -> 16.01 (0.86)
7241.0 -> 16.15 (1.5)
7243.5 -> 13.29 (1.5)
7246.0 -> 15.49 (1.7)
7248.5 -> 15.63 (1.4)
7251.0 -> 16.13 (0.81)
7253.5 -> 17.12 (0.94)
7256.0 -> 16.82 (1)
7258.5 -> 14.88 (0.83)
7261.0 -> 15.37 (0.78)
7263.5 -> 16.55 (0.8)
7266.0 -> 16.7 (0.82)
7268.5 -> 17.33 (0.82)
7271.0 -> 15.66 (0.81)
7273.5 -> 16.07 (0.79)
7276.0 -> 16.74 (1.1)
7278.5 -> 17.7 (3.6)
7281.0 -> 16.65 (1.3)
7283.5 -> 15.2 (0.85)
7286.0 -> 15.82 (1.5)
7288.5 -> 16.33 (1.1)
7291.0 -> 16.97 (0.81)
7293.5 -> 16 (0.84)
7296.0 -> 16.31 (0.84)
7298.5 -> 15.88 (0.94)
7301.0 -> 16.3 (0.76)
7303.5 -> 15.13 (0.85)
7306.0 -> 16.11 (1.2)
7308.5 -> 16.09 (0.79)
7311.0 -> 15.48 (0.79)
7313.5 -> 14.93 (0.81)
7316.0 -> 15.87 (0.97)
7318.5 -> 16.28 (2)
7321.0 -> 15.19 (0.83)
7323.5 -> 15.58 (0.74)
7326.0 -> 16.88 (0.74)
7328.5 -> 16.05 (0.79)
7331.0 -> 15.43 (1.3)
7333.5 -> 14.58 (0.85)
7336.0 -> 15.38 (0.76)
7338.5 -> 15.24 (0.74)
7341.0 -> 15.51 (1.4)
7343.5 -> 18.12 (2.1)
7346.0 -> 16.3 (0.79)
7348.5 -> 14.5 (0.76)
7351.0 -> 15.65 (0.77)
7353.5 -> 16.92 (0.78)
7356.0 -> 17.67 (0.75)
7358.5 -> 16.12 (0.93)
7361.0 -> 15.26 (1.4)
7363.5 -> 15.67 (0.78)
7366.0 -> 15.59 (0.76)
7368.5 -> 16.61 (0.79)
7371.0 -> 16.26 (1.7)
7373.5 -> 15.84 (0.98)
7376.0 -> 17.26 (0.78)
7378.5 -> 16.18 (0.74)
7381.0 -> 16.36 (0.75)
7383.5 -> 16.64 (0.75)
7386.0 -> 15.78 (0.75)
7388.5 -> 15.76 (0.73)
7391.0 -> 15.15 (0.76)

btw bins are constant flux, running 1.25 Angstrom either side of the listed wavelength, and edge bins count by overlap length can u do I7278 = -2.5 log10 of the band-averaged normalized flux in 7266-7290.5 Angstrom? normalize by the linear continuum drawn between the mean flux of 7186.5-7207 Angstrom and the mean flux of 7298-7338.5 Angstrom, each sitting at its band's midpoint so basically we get -0.06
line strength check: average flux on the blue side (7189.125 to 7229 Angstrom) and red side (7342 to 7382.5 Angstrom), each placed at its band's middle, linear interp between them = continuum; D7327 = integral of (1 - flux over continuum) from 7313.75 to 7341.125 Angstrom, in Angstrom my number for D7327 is 0.8 Angstrom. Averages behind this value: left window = 15.6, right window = 16.3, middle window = 15.6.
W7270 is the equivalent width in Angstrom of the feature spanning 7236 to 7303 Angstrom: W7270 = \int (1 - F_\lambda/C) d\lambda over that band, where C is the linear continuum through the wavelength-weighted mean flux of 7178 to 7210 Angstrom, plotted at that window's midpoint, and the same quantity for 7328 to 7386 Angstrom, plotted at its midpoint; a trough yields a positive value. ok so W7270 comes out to -1.9 Angstrom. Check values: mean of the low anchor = 15.3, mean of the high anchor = 16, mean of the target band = 16.1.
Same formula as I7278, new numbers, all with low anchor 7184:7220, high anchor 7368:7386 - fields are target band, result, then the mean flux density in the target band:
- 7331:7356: 0.02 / 15.9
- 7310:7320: 0.03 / 15.6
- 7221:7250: -0.01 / 15.7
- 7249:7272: -0.04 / 16.3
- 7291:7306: -0.01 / 16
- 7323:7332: 0.01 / 16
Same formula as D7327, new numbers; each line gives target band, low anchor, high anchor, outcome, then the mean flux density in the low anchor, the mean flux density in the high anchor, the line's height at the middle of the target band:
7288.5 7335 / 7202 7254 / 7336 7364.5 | 0.38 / 15.8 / 16.1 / 16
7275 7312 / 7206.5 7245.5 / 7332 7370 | -0.77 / 15.7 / 15.9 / 15.9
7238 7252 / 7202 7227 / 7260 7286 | 0.62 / 15.8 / 16.4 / 16.1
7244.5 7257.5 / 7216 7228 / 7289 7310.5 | -0.02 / 16.2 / 16.1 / 16.1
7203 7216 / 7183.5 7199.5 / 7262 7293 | -0.25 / 14.9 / 16.5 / 15.3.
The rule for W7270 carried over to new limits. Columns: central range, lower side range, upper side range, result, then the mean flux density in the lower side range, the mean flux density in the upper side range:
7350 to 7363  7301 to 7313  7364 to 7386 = -0.1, 15.7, 16.3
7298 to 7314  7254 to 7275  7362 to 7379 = 0.5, 16.2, 16.2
